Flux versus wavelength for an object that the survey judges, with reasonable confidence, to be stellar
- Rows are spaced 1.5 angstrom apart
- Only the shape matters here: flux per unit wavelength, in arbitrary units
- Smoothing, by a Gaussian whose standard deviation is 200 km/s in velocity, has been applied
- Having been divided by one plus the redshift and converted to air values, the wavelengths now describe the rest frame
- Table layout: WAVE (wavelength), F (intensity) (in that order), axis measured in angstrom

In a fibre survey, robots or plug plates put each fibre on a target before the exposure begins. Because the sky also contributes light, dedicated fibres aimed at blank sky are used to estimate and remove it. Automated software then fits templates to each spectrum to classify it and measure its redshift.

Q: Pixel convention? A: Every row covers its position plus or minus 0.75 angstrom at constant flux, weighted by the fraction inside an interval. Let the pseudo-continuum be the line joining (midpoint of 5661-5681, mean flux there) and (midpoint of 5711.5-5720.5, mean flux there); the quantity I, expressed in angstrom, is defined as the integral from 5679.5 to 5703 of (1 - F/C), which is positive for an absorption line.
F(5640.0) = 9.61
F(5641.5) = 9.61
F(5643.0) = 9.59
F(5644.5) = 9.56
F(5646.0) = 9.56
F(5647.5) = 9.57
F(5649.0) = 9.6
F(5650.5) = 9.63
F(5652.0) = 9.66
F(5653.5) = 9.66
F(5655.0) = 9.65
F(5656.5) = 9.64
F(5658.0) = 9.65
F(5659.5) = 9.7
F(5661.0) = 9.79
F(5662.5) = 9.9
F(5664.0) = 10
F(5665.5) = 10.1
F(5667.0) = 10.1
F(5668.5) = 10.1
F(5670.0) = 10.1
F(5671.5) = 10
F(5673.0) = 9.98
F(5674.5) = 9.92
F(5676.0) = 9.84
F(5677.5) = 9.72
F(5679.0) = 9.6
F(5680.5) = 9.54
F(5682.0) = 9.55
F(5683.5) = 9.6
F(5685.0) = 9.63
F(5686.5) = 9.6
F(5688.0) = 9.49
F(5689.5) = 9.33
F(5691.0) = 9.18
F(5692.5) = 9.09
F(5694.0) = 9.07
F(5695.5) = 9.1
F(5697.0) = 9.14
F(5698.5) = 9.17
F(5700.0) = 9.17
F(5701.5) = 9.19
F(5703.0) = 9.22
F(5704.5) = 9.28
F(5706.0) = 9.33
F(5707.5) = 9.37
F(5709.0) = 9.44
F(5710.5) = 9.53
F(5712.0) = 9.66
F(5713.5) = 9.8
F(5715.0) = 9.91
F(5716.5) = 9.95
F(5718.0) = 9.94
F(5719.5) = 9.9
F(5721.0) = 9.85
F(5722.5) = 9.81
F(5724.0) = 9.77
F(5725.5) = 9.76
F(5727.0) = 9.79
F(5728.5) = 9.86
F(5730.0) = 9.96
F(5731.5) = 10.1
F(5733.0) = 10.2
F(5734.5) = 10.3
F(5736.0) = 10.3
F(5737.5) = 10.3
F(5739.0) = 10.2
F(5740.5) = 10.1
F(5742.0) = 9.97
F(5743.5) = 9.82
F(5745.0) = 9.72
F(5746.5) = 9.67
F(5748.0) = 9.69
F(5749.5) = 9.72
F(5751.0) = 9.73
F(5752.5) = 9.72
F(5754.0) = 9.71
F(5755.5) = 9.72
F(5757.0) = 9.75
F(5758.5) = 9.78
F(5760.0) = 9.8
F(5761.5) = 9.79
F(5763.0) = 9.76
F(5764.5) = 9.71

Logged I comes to 1.4 angstrom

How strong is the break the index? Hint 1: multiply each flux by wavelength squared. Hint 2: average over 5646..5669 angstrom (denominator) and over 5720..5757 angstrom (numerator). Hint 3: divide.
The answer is 1.04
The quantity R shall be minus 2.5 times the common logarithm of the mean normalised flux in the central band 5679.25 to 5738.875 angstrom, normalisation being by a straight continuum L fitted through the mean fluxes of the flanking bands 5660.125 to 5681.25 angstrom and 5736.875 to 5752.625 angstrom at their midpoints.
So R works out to 0.03 mag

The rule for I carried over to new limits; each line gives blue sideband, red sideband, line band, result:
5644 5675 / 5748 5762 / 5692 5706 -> 0.9 angstrom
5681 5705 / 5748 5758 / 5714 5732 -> -0.7 angstrom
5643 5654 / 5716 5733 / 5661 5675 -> -0.5 angstrom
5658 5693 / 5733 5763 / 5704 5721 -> 0.3 angstrom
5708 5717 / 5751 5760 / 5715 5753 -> -0.8 angstrom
